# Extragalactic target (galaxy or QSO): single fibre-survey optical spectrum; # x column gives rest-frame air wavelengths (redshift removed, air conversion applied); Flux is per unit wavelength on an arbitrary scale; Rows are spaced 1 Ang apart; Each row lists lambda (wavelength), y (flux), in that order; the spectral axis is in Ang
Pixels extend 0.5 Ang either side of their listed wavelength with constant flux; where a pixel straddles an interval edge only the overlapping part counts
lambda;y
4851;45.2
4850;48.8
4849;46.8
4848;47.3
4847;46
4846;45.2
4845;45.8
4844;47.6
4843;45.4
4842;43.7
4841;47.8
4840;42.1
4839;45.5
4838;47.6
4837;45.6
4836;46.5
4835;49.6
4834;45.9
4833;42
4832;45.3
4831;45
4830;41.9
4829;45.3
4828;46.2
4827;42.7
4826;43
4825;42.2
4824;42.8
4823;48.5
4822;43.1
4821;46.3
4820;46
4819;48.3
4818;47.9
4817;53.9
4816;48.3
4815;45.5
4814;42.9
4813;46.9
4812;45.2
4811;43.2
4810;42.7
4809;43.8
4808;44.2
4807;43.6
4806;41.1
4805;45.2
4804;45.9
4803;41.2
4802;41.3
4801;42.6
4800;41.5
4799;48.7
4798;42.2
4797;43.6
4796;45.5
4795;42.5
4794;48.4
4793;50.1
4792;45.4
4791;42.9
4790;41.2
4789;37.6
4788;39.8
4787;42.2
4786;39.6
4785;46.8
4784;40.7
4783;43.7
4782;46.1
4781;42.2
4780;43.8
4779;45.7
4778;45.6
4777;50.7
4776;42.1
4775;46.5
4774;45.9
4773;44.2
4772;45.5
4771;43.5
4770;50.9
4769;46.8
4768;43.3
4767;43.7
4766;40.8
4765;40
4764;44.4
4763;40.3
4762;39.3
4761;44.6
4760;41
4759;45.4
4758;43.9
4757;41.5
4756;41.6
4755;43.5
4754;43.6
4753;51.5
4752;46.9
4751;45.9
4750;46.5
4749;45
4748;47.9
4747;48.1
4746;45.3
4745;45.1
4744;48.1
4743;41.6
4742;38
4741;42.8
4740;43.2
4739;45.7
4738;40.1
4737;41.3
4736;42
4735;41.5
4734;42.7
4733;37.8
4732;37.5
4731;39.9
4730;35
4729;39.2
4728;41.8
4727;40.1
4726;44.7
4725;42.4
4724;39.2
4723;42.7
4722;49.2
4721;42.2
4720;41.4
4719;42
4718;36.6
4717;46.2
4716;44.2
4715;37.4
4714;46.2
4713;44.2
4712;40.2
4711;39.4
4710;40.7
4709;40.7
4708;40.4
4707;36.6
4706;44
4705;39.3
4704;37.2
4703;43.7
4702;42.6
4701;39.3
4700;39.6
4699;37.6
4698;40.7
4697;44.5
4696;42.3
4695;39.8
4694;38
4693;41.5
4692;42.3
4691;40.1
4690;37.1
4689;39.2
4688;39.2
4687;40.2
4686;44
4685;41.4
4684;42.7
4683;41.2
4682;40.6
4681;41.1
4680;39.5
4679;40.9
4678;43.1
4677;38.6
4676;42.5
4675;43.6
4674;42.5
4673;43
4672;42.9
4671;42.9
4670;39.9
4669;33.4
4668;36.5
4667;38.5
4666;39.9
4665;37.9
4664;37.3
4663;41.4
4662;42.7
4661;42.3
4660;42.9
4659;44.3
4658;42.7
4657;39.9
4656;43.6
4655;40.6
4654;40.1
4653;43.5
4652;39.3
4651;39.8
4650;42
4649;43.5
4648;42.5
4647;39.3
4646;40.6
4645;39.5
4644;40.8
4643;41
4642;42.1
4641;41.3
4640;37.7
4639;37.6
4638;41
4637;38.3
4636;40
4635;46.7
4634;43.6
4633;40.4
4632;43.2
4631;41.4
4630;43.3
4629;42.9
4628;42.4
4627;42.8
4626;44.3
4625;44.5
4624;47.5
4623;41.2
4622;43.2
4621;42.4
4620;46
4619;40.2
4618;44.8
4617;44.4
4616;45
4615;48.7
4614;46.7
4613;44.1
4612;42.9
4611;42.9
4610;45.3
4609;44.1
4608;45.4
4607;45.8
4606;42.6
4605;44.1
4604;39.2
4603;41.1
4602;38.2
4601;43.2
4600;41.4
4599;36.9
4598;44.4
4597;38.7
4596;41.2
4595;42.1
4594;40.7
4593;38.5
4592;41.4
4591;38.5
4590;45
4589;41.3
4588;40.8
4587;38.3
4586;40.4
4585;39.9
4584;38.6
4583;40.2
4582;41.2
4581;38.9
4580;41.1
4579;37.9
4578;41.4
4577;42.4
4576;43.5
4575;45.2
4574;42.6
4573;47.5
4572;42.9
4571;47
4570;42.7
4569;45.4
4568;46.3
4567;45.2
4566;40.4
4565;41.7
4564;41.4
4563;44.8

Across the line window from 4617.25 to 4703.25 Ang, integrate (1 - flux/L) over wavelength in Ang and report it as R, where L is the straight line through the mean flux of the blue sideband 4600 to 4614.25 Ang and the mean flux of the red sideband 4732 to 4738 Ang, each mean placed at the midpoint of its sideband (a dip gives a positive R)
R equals 1.6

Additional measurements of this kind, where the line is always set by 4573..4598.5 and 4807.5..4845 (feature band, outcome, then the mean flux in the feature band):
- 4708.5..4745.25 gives 1.65 Ang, 41.7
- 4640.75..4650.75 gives 0.23 Ang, 41.2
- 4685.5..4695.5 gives 0.66 Ang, 40.1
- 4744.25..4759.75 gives -0.47 Ang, 45.4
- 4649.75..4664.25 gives 0.28 Ang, 41.6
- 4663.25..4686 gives 1.15 Ang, 40.5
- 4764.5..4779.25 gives -0.18 Ang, 45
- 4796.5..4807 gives 0.38 Ang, 43.3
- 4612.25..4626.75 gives -0.95 Ang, 44.4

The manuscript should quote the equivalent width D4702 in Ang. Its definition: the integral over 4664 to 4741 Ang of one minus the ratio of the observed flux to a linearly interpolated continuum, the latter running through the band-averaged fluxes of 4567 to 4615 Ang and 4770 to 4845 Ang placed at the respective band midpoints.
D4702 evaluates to 4.6 Ang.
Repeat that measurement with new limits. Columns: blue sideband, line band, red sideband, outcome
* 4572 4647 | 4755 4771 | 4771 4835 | 0.3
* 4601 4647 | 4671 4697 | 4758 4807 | 1.1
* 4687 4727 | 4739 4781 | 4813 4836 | -1.3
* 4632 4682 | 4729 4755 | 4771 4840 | -0.1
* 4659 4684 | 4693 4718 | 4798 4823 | 0.5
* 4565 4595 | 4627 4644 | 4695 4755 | 0.2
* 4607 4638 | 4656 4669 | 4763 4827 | 1.0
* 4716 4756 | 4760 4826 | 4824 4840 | -0.4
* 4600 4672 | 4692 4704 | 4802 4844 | 0.6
